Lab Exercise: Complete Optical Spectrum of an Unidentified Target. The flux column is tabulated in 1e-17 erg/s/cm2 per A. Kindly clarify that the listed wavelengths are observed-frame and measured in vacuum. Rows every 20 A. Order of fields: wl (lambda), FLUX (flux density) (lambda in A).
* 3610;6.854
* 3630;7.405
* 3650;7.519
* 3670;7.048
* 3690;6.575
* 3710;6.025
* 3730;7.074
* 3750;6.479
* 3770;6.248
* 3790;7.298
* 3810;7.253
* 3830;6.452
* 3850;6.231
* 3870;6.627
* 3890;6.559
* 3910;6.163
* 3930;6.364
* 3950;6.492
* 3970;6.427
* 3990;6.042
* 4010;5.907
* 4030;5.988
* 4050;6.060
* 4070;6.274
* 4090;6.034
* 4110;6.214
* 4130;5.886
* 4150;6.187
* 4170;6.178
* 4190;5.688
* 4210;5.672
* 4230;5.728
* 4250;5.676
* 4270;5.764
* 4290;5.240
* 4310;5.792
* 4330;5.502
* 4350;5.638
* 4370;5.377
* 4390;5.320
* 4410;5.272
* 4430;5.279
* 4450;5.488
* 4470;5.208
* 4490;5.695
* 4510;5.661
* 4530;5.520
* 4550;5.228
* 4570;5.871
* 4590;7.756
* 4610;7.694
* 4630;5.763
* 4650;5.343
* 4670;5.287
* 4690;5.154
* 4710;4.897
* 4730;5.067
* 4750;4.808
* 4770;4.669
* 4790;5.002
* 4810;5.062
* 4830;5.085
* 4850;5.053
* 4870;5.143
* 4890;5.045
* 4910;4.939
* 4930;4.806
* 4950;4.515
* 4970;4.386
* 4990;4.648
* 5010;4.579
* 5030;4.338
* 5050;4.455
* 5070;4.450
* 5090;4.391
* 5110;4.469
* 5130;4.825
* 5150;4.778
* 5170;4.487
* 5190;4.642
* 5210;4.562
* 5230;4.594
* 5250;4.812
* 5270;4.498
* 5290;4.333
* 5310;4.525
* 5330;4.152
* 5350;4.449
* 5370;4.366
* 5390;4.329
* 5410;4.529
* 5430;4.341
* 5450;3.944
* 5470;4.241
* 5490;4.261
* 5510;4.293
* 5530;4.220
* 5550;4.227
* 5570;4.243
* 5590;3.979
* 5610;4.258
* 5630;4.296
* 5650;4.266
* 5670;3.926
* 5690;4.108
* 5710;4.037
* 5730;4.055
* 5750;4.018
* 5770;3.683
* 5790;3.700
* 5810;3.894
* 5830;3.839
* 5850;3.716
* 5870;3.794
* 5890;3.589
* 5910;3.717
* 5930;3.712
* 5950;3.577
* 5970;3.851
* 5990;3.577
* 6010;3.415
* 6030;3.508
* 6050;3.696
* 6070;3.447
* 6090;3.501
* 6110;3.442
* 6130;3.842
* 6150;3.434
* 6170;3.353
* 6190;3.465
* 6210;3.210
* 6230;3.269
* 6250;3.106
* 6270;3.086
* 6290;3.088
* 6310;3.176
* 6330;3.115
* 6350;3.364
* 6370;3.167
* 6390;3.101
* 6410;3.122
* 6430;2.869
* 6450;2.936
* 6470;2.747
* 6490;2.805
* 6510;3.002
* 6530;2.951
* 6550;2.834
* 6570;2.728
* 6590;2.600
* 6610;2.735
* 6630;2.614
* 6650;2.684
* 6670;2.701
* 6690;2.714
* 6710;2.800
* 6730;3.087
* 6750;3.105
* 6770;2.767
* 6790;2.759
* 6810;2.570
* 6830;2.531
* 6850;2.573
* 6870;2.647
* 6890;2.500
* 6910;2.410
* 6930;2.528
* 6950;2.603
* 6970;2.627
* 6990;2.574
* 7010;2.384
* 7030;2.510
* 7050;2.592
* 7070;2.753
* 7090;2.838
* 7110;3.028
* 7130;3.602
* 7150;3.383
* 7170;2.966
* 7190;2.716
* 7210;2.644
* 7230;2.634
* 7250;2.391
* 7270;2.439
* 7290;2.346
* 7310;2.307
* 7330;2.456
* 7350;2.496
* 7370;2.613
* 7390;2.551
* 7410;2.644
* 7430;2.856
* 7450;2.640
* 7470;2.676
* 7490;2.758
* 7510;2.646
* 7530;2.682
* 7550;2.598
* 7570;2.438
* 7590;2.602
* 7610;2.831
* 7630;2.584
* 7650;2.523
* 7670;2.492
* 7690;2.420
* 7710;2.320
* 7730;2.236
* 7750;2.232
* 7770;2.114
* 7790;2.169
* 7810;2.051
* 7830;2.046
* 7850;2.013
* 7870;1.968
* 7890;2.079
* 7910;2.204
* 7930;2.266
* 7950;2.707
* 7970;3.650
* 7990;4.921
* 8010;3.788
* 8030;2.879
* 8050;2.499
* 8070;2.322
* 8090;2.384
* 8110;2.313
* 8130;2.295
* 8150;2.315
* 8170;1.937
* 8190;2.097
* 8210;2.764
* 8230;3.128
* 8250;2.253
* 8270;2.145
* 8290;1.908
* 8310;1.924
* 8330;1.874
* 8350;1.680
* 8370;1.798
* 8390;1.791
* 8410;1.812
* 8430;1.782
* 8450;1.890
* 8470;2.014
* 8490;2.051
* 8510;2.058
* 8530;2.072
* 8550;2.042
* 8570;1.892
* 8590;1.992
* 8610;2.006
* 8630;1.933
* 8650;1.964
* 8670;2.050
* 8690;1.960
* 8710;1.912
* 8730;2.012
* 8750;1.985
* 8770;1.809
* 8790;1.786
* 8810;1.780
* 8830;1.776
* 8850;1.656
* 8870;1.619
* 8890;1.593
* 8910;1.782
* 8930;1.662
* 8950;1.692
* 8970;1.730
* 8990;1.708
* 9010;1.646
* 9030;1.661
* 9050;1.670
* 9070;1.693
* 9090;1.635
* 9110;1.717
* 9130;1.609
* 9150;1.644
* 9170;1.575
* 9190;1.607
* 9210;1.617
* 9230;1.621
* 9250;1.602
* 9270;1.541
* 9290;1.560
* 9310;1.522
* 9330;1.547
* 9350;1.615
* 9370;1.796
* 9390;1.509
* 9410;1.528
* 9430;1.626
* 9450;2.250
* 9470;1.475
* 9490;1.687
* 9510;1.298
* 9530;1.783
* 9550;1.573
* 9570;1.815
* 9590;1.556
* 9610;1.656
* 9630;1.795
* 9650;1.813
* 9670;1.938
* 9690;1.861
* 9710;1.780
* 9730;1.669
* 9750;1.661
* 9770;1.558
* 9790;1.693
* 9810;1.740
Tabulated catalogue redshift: 0.64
